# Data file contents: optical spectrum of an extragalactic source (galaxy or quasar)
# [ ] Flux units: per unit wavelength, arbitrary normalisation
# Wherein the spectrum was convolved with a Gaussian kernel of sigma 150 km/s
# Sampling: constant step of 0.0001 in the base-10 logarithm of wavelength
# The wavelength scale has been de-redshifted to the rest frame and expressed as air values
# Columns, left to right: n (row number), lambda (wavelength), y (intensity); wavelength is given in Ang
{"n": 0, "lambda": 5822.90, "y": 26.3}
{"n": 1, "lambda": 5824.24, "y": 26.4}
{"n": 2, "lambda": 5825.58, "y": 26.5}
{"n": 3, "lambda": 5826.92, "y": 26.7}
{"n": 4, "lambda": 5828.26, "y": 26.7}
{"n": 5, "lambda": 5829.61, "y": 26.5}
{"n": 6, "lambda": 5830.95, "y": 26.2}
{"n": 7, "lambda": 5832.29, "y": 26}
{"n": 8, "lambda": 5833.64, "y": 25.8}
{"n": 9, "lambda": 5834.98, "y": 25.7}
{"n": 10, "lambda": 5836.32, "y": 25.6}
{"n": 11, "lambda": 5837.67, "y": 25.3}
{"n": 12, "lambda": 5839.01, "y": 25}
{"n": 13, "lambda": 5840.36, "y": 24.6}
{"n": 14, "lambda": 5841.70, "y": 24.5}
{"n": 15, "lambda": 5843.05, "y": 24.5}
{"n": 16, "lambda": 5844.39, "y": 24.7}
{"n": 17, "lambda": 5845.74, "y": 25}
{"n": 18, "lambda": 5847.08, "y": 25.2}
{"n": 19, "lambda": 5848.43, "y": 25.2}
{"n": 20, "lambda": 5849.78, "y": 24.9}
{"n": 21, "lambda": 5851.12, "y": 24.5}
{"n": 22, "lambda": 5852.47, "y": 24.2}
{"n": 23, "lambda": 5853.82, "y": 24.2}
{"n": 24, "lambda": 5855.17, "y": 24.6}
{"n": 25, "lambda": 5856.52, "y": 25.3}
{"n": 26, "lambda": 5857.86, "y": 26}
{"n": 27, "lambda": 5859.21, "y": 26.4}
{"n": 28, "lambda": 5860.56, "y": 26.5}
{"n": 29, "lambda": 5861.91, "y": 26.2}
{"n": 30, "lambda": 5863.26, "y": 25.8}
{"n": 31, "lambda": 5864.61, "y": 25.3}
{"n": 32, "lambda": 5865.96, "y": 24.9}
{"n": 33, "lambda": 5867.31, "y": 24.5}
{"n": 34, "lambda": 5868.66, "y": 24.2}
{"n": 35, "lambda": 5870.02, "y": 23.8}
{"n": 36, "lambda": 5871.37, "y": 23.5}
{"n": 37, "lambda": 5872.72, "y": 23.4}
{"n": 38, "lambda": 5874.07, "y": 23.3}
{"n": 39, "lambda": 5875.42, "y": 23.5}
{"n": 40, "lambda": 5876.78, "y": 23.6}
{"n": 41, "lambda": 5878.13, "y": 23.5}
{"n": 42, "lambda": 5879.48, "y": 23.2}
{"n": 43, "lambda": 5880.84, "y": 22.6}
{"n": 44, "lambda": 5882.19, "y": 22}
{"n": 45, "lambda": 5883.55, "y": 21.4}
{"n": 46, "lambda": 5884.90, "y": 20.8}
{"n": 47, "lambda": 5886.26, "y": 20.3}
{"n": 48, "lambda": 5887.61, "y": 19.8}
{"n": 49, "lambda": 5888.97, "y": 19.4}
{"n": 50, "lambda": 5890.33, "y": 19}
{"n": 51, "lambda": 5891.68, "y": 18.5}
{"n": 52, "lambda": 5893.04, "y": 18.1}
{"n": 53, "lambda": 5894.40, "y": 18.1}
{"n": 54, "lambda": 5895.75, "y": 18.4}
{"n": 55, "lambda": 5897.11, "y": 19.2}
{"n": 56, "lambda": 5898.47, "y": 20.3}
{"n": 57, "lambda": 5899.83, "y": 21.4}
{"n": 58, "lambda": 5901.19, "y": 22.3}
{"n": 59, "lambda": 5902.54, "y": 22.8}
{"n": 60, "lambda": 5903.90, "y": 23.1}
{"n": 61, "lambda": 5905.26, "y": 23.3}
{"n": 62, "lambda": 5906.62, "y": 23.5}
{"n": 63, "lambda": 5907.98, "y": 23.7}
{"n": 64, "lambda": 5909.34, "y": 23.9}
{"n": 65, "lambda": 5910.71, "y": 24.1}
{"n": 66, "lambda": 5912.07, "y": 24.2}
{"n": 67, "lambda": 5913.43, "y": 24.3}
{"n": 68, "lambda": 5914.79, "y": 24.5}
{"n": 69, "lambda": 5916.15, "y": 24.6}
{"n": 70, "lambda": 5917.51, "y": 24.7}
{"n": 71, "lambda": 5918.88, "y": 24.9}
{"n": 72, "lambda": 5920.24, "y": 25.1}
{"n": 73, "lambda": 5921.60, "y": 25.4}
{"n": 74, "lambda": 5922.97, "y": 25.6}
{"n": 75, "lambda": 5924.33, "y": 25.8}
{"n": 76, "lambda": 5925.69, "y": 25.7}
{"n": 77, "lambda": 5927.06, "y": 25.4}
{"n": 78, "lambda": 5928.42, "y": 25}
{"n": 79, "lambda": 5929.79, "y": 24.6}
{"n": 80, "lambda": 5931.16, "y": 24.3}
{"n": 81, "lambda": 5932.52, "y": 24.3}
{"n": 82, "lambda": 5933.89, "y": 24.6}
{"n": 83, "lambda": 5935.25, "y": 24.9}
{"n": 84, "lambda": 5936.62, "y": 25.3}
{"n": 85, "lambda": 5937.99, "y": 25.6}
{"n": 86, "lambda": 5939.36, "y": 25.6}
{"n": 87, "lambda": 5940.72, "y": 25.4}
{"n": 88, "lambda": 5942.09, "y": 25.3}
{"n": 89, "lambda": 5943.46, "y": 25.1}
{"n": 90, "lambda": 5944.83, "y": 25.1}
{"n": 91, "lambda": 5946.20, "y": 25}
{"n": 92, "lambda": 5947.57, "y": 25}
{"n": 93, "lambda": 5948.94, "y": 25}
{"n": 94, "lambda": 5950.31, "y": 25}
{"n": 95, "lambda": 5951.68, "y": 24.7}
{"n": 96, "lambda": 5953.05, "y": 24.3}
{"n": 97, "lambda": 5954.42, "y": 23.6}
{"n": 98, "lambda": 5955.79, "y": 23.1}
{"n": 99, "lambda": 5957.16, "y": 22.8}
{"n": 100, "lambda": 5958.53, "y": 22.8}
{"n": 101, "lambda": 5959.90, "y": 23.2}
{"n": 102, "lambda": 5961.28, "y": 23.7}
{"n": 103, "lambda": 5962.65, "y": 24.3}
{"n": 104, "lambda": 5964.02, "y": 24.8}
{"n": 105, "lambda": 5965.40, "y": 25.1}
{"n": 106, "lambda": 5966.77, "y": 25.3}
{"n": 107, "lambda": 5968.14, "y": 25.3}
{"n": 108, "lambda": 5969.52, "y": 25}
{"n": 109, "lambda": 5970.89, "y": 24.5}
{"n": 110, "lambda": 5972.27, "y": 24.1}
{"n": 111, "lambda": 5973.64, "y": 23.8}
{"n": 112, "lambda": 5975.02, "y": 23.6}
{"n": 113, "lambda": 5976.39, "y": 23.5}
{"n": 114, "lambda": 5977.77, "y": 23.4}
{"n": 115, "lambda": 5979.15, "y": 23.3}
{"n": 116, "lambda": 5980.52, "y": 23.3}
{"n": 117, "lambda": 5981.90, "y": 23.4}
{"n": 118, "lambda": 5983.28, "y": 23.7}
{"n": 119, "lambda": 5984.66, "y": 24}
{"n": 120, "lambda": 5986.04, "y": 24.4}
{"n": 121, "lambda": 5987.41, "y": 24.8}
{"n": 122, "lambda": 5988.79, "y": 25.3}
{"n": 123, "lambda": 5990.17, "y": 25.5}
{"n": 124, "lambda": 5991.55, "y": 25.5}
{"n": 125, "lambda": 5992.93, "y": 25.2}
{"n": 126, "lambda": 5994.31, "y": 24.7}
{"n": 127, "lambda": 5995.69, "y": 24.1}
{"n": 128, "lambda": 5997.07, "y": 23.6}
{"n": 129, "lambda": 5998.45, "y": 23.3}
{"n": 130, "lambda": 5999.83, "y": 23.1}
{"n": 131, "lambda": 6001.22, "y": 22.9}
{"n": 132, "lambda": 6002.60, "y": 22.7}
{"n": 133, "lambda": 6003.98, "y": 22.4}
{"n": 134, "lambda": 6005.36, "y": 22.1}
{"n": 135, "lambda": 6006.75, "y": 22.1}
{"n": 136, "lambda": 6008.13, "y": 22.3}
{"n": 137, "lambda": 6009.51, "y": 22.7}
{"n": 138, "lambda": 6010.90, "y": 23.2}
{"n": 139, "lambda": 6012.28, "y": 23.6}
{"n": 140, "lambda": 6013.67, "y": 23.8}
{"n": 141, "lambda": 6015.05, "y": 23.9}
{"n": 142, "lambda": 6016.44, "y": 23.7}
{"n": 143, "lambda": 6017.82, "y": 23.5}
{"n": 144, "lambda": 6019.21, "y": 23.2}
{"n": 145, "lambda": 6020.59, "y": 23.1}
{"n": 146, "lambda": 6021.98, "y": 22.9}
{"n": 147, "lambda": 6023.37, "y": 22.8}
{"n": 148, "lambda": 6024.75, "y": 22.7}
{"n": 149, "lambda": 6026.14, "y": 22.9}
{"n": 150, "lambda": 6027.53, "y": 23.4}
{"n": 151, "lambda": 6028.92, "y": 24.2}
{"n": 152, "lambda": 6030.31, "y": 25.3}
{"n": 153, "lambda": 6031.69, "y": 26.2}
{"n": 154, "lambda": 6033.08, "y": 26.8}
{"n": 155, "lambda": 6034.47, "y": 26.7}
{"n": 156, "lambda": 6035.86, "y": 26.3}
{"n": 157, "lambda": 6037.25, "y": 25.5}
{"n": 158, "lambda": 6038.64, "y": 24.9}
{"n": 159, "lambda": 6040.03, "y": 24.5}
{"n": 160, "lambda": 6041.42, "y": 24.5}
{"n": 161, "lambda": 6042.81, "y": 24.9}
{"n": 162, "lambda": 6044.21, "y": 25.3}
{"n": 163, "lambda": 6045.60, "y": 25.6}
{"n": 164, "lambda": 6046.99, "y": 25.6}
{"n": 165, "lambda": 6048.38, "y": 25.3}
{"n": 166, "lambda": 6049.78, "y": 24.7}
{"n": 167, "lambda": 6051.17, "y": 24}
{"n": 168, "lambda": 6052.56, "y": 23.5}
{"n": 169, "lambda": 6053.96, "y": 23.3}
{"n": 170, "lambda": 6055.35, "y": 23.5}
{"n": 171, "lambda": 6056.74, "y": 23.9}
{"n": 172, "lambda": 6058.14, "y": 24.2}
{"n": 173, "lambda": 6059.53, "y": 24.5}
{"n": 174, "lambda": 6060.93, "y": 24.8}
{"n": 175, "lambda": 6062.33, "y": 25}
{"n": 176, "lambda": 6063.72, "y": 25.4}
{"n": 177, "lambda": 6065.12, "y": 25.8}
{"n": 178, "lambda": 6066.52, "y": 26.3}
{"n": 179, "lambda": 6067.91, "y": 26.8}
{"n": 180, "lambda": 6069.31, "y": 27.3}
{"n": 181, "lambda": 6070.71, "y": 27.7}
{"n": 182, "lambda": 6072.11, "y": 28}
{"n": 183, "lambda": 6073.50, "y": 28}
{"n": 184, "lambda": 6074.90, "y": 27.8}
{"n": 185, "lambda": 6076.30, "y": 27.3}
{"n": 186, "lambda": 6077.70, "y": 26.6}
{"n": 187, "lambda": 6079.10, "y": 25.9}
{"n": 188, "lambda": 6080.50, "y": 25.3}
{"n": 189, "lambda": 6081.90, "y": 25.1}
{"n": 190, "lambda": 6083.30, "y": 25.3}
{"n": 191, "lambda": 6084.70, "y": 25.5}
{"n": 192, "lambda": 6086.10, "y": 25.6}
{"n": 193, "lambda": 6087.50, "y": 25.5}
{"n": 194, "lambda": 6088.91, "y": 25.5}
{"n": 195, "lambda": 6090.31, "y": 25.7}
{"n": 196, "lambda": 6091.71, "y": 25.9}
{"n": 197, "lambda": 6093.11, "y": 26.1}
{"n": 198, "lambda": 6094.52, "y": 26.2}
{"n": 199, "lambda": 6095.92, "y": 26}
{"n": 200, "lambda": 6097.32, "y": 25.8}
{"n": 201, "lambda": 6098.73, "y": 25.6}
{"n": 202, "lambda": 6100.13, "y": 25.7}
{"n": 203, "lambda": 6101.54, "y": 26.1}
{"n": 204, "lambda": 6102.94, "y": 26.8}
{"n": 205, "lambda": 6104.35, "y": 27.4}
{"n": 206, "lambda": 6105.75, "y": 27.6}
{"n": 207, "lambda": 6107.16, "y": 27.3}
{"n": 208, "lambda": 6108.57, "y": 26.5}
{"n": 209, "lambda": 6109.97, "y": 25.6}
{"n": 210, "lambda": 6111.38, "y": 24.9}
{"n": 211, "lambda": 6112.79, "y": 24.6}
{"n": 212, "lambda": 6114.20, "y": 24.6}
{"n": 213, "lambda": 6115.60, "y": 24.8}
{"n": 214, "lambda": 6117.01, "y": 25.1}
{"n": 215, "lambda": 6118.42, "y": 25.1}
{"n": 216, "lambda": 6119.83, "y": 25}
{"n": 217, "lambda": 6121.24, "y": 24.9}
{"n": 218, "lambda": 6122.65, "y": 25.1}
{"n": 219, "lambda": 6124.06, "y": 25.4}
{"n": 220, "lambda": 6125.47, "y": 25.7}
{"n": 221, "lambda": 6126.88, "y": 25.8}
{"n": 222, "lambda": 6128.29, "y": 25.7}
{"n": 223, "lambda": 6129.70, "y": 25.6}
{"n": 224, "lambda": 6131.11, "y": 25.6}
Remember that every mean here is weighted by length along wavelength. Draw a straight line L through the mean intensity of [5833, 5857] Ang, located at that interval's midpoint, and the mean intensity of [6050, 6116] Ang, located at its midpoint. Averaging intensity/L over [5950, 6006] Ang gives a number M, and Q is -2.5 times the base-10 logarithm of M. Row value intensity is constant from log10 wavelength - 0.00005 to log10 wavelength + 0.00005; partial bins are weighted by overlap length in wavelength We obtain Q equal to 0.06 mag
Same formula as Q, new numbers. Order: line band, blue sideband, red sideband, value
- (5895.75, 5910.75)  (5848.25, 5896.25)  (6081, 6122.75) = 0.054 mag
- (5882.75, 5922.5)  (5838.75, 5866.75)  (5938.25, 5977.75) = 0.127 mag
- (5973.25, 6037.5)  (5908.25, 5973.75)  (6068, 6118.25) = 0.062 mag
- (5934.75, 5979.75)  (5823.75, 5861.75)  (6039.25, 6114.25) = 0.049 mag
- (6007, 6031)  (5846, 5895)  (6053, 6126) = 0.072 mag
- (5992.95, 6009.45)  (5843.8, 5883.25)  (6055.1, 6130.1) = 0.097 mag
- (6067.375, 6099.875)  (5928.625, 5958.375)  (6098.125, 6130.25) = -0.032 mag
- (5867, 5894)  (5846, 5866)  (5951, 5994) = 0.150 mag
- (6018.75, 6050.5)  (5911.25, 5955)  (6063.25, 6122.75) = 0.041 mag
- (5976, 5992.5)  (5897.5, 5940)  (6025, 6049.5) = 0.023 mag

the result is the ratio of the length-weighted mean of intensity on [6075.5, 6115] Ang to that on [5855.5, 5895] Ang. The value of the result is 1.1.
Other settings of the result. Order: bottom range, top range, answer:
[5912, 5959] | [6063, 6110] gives 1.06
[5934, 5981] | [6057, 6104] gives 1.07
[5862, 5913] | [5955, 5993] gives 1.08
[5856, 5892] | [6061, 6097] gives 1.13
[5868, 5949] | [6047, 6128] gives 1.10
